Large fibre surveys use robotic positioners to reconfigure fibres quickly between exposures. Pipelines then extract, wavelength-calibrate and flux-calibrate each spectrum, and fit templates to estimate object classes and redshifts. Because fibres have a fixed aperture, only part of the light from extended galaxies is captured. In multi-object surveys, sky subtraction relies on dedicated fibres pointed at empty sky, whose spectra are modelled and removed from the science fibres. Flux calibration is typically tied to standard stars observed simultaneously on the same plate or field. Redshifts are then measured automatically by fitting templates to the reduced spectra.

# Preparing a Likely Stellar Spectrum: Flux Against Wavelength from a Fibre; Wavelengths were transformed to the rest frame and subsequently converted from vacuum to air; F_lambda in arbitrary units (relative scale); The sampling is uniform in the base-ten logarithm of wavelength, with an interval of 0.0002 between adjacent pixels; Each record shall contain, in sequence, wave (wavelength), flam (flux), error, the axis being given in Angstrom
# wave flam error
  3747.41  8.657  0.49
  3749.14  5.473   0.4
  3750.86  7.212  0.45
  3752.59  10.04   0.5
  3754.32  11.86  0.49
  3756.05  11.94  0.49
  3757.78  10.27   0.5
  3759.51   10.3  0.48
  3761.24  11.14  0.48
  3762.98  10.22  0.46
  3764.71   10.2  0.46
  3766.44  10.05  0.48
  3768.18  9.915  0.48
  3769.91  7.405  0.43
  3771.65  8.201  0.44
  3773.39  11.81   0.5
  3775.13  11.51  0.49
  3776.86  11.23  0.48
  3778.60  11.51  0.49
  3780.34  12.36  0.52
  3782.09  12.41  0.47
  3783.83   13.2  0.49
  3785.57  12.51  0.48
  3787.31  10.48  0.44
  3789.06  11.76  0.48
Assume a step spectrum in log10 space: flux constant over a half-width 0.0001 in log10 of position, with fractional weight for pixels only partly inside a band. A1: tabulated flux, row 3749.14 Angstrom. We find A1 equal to 5.473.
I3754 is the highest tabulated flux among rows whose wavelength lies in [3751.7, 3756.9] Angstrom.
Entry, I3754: 11.94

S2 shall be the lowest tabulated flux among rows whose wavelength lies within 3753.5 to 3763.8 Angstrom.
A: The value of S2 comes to 10.22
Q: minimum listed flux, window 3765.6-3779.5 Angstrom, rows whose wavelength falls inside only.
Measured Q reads 7.405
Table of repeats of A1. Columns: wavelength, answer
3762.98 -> 10.22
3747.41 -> 8.657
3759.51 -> 10.3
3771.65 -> 8.201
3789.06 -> 11.76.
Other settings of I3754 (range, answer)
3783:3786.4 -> 13.2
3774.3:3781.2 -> 12.36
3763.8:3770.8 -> 10.2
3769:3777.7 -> 11.81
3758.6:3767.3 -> 11.14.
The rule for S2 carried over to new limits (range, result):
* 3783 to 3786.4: 12.51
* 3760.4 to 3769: 9.915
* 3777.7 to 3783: 11.51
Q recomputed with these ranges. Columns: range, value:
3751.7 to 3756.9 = 10.04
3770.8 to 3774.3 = 8.201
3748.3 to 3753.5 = 5.473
